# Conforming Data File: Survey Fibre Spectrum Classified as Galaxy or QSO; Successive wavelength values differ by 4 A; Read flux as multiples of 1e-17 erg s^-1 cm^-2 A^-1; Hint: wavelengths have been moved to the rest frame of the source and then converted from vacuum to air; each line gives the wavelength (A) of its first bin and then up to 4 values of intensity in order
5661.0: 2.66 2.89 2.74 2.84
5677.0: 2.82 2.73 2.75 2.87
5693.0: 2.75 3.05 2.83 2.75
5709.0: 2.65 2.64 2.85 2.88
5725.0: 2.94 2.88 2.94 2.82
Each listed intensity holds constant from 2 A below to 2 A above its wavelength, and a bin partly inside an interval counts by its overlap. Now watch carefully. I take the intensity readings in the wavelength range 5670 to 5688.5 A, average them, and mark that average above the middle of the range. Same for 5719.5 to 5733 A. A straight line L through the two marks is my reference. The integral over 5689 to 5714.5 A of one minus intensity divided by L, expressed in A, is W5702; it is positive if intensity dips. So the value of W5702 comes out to 0.5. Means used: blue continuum 2.79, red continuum 2.91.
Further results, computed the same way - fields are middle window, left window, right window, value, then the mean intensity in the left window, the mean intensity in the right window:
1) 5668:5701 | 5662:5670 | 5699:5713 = -0.63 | 2.81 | 2.73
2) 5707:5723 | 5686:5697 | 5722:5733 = 0.75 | 2.85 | 2.91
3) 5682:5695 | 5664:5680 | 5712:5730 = 0.18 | 2.81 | 2.85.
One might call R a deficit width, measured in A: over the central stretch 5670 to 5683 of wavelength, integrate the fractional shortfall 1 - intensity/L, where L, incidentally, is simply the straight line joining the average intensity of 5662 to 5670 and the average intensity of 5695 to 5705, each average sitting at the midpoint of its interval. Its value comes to 0.2 A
